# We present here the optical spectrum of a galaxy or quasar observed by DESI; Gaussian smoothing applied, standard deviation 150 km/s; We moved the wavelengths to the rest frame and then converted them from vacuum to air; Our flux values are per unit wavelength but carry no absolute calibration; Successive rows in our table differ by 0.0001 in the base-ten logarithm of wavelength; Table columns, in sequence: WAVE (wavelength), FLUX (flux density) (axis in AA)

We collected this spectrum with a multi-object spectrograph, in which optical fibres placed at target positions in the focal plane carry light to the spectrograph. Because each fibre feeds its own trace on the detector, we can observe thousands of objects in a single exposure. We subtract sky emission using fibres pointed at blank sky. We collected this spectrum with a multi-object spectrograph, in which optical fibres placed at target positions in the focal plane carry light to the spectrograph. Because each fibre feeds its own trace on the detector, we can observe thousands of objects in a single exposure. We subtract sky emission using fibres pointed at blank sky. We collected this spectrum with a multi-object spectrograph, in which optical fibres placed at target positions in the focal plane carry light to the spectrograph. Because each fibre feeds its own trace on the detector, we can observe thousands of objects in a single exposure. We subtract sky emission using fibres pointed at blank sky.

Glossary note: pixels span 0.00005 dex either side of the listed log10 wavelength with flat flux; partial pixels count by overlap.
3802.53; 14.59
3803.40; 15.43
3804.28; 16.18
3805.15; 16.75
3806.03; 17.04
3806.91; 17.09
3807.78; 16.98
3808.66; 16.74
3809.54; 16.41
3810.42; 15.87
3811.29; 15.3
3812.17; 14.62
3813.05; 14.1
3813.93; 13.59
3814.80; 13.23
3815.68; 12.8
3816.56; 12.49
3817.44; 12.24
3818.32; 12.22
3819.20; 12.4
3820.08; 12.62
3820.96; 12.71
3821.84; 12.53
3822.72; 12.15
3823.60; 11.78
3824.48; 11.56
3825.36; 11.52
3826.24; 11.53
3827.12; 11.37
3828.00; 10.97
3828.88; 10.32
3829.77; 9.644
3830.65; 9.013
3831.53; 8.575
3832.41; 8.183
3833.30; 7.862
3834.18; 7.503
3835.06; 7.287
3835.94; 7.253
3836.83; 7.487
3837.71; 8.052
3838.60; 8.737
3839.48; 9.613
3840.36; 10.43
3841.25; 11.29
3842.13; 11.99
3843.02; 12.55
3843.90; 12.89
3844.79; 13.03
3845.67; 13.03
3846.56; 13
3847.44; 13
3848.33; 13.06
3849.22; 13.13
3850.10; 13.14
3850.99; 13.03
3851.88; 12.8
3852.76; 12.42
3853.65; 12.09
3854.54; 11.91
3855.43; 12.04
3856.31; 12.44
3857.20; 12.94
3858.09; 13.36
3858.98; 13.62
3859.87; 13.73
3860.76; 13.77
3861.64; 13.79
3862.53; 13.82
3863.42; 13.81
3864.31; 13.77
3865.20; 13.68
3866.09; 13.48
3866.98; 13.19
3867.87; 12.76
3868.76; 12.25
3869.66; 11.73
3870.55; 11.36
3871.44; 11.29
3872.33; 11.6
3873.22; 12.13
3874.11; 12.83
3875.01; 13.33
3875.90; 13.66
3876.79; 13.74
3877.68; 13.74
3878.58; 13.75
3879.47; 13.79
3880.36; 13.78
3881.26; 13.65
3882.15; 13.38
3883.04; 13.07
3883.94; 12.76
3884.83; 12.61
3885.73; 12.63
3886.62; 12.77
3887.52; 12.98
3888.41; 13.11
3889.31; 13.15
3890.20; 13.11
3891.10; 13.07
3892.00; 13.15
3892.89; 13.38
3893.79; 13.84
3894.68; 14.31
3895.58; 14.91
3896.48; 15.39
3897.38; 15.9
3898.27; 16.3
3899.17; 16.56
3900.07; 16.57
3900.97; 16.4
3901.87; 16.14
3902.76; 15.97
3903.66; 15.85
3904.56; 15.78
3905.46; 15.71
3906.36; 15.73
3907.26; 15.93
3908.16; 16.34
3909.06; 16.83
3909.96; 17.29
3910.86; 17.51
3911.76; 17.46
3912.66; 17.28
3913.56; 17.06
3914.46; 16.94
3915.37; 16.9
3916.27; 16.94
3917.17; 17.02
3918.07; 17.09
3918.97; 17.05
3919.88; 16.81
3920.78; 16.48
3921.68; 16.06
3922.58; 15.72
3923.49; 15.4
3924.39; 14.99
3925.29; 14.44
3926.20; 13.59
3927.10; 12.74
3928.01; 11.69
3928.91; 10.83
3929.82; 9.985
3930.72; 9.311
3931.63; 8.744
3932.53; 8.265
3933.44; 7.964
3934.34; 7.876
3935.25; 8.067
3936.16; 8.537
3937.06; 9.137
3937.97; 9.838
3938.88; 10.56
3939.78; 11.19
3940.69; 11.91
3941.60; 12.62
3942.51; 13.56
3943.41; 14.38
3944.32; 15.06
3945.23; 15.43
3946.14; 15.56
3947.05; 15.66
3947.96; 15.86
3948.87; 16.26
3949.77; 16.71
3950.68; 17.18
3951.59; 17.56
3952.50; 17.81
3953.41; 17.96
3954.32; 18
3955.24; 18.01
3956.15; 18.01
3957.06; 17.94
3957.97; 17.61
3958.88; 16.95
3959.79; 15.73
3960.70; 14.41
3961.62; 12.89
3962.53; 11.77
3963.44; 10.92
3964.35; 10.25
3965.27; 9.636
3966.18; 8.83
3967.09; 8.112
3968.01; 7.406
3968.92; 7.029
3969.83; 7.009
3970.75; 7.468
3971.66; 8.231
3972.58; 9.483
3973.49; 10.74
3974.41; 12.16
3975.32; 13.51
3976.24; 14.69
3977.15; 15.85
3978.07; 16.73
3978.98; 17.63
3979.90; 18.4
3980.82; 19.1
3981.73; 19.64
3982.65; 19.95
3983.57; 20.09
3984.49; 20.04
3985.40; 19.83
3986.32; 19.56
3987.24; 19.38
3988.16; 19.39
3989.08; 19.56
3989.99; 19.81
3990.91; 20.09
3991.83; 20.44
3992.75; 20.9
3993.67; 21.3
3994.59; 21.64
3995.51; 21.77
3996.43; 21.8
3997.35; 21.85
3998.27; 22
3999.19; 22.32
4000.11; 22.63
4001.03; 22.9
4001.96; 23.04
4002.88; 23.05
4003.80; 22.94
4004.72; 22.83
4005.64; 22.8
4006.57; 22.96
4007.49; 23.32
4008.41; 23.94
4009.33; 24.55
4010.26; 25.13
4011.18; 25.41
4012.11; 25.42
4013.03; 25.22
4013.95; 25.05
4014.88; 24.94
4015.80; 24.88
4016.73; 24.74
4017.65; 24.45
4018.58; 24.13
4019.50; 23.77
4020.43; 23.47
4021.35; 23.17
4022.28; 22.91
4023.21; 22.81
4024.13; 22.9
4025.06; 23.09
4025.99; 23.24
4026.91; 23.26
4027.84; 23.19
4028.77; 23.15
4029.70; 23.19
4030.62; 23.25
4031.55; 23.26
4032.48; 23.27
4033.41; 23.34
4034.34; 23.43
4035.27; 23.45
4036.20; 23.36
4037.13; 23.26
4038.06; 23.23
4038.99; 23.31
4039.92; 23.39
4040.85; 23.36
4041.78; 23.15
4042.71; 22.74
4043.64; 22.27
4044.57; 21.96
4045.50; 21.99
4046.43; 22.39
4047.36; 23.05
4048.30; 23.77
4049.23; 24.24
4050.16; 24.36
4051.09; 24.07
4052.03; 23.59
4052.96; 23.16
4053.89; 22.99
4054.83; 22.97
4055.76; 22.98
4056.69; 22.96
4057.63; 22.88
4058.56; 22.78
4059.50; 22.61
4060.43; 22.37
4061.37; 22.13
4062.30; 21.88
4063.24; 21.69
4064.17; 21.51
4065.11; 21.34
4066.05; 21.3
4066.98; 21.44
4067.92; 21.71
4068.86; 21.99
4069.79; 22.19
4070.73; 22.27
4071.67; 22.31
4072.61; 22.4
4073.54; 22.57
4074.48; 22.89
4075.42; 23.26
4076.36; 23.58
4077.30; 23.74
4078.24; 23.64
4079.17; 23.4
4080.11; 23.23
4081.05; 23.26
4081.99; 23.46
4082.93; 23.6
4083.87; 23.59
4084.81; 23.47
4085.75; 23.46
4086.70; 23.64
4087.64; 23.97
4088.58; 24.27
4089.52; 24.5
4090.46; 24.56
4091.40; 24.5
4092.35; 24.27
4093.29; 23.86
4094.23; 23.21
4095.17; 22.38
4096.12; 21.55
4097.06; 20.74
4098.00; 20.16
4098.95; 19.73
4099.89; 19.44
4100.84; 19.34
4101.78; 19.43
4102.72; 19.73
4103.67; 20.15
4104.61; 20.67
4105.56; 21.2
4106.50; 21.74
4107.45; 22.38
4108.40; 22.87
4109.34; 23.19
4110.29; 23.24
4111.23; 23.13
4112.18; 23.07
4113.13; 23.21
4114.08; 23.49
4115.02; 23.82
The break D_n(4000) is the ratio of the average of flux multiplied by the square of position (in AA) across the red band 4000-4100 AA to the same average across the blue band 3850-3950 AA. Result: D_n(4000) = 1.8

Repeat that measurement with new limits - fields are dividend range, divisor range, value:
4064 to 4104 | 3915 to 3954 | 1.77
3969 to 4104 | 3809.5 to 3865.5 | 2.02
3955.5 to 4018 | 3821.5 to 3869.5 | 1.70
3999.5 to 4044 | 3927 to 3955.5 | 1.90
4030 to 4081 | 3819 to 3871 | 2.18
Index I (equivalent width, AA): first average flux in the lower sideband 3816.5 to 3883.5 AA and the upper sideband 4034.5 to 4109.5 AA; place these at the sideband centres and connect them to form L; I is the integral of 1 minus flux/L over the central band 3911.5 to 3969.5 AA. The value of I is 9.0 AA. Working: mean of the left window 12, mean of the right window 22.6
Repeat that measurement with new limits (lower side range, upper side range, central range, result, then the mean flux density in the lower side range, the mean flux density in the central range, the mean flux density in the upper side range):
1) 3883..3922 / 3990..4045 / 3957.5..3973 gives 6.9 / 15.4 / 10.8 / 23.1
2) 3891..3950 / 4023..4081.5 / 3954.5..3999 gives 5.1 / 14.3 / 16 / 22.9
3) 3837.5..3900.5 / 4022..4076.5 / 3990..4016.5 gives -3.4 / 13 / 23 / 22.8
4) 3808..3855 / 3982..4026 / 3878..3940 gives 9.3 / 11.8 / 14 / 22.5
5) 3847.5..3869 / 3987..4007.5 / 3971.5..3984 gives 3.0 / 13.1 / 15.6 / 21.7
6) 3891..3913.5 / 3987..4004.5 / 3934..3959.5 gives 5.6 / 15.8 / 14.5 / 21.5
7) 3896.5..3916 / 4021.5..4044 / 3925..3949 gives 8.5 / 16.5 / 11.7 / 23.2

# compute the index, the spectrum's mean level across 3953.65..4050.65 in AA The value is 20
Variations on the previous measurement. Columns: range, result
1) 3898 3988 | 14.5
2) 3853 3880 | 13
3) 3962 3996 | 15.4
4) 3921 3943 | 11.4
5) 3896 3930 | 15.8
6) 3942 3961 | 16.5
